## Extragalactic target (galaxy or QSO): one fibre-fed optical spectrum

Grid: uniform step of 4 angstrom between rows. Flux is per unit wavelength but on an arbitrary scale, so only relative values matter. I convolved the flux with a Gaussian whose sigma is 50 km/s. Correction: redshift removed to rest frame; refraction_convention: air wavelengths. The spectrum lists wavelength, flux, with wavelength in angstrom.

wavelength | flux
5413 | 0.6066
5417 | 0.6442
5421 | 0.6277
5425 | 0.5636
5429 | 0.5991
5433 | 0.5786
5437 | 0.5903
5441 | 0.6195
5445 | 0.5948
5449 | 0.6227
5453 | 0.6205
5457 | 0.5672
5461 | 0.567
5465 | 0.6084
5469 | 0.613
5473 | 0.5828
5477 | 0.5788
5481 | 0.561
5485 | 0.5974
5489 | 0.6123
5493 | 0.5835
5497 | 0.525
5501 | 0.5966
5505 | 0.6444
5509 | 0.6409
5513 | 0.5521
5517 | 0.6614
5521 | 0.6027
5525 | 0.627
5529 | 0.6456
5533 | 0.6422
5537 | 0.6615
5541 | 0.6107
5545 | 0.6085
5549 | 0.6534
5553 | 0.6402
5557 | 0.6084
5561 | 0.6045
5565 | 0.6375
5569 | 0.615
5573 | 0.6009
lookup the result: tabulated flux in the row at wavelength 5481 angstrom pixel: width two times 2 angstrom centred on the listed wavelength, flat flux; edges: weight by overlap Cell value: 0.561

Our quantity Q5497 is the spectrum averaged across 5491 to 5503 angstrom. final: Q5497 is 0.568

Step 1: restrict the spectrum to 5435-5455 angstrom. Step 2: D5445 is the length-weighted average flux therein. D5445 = 0.61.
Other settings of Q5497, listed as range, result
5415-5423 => 0.636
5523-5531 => 0.636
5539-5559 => 0.624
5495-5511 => 0.602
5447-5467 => 0.597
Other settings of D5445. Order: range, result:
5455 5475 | 0.588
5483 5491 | 0.605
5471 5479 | 0.581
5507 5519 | 0.618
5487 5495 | 0.598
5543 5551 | 0.631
